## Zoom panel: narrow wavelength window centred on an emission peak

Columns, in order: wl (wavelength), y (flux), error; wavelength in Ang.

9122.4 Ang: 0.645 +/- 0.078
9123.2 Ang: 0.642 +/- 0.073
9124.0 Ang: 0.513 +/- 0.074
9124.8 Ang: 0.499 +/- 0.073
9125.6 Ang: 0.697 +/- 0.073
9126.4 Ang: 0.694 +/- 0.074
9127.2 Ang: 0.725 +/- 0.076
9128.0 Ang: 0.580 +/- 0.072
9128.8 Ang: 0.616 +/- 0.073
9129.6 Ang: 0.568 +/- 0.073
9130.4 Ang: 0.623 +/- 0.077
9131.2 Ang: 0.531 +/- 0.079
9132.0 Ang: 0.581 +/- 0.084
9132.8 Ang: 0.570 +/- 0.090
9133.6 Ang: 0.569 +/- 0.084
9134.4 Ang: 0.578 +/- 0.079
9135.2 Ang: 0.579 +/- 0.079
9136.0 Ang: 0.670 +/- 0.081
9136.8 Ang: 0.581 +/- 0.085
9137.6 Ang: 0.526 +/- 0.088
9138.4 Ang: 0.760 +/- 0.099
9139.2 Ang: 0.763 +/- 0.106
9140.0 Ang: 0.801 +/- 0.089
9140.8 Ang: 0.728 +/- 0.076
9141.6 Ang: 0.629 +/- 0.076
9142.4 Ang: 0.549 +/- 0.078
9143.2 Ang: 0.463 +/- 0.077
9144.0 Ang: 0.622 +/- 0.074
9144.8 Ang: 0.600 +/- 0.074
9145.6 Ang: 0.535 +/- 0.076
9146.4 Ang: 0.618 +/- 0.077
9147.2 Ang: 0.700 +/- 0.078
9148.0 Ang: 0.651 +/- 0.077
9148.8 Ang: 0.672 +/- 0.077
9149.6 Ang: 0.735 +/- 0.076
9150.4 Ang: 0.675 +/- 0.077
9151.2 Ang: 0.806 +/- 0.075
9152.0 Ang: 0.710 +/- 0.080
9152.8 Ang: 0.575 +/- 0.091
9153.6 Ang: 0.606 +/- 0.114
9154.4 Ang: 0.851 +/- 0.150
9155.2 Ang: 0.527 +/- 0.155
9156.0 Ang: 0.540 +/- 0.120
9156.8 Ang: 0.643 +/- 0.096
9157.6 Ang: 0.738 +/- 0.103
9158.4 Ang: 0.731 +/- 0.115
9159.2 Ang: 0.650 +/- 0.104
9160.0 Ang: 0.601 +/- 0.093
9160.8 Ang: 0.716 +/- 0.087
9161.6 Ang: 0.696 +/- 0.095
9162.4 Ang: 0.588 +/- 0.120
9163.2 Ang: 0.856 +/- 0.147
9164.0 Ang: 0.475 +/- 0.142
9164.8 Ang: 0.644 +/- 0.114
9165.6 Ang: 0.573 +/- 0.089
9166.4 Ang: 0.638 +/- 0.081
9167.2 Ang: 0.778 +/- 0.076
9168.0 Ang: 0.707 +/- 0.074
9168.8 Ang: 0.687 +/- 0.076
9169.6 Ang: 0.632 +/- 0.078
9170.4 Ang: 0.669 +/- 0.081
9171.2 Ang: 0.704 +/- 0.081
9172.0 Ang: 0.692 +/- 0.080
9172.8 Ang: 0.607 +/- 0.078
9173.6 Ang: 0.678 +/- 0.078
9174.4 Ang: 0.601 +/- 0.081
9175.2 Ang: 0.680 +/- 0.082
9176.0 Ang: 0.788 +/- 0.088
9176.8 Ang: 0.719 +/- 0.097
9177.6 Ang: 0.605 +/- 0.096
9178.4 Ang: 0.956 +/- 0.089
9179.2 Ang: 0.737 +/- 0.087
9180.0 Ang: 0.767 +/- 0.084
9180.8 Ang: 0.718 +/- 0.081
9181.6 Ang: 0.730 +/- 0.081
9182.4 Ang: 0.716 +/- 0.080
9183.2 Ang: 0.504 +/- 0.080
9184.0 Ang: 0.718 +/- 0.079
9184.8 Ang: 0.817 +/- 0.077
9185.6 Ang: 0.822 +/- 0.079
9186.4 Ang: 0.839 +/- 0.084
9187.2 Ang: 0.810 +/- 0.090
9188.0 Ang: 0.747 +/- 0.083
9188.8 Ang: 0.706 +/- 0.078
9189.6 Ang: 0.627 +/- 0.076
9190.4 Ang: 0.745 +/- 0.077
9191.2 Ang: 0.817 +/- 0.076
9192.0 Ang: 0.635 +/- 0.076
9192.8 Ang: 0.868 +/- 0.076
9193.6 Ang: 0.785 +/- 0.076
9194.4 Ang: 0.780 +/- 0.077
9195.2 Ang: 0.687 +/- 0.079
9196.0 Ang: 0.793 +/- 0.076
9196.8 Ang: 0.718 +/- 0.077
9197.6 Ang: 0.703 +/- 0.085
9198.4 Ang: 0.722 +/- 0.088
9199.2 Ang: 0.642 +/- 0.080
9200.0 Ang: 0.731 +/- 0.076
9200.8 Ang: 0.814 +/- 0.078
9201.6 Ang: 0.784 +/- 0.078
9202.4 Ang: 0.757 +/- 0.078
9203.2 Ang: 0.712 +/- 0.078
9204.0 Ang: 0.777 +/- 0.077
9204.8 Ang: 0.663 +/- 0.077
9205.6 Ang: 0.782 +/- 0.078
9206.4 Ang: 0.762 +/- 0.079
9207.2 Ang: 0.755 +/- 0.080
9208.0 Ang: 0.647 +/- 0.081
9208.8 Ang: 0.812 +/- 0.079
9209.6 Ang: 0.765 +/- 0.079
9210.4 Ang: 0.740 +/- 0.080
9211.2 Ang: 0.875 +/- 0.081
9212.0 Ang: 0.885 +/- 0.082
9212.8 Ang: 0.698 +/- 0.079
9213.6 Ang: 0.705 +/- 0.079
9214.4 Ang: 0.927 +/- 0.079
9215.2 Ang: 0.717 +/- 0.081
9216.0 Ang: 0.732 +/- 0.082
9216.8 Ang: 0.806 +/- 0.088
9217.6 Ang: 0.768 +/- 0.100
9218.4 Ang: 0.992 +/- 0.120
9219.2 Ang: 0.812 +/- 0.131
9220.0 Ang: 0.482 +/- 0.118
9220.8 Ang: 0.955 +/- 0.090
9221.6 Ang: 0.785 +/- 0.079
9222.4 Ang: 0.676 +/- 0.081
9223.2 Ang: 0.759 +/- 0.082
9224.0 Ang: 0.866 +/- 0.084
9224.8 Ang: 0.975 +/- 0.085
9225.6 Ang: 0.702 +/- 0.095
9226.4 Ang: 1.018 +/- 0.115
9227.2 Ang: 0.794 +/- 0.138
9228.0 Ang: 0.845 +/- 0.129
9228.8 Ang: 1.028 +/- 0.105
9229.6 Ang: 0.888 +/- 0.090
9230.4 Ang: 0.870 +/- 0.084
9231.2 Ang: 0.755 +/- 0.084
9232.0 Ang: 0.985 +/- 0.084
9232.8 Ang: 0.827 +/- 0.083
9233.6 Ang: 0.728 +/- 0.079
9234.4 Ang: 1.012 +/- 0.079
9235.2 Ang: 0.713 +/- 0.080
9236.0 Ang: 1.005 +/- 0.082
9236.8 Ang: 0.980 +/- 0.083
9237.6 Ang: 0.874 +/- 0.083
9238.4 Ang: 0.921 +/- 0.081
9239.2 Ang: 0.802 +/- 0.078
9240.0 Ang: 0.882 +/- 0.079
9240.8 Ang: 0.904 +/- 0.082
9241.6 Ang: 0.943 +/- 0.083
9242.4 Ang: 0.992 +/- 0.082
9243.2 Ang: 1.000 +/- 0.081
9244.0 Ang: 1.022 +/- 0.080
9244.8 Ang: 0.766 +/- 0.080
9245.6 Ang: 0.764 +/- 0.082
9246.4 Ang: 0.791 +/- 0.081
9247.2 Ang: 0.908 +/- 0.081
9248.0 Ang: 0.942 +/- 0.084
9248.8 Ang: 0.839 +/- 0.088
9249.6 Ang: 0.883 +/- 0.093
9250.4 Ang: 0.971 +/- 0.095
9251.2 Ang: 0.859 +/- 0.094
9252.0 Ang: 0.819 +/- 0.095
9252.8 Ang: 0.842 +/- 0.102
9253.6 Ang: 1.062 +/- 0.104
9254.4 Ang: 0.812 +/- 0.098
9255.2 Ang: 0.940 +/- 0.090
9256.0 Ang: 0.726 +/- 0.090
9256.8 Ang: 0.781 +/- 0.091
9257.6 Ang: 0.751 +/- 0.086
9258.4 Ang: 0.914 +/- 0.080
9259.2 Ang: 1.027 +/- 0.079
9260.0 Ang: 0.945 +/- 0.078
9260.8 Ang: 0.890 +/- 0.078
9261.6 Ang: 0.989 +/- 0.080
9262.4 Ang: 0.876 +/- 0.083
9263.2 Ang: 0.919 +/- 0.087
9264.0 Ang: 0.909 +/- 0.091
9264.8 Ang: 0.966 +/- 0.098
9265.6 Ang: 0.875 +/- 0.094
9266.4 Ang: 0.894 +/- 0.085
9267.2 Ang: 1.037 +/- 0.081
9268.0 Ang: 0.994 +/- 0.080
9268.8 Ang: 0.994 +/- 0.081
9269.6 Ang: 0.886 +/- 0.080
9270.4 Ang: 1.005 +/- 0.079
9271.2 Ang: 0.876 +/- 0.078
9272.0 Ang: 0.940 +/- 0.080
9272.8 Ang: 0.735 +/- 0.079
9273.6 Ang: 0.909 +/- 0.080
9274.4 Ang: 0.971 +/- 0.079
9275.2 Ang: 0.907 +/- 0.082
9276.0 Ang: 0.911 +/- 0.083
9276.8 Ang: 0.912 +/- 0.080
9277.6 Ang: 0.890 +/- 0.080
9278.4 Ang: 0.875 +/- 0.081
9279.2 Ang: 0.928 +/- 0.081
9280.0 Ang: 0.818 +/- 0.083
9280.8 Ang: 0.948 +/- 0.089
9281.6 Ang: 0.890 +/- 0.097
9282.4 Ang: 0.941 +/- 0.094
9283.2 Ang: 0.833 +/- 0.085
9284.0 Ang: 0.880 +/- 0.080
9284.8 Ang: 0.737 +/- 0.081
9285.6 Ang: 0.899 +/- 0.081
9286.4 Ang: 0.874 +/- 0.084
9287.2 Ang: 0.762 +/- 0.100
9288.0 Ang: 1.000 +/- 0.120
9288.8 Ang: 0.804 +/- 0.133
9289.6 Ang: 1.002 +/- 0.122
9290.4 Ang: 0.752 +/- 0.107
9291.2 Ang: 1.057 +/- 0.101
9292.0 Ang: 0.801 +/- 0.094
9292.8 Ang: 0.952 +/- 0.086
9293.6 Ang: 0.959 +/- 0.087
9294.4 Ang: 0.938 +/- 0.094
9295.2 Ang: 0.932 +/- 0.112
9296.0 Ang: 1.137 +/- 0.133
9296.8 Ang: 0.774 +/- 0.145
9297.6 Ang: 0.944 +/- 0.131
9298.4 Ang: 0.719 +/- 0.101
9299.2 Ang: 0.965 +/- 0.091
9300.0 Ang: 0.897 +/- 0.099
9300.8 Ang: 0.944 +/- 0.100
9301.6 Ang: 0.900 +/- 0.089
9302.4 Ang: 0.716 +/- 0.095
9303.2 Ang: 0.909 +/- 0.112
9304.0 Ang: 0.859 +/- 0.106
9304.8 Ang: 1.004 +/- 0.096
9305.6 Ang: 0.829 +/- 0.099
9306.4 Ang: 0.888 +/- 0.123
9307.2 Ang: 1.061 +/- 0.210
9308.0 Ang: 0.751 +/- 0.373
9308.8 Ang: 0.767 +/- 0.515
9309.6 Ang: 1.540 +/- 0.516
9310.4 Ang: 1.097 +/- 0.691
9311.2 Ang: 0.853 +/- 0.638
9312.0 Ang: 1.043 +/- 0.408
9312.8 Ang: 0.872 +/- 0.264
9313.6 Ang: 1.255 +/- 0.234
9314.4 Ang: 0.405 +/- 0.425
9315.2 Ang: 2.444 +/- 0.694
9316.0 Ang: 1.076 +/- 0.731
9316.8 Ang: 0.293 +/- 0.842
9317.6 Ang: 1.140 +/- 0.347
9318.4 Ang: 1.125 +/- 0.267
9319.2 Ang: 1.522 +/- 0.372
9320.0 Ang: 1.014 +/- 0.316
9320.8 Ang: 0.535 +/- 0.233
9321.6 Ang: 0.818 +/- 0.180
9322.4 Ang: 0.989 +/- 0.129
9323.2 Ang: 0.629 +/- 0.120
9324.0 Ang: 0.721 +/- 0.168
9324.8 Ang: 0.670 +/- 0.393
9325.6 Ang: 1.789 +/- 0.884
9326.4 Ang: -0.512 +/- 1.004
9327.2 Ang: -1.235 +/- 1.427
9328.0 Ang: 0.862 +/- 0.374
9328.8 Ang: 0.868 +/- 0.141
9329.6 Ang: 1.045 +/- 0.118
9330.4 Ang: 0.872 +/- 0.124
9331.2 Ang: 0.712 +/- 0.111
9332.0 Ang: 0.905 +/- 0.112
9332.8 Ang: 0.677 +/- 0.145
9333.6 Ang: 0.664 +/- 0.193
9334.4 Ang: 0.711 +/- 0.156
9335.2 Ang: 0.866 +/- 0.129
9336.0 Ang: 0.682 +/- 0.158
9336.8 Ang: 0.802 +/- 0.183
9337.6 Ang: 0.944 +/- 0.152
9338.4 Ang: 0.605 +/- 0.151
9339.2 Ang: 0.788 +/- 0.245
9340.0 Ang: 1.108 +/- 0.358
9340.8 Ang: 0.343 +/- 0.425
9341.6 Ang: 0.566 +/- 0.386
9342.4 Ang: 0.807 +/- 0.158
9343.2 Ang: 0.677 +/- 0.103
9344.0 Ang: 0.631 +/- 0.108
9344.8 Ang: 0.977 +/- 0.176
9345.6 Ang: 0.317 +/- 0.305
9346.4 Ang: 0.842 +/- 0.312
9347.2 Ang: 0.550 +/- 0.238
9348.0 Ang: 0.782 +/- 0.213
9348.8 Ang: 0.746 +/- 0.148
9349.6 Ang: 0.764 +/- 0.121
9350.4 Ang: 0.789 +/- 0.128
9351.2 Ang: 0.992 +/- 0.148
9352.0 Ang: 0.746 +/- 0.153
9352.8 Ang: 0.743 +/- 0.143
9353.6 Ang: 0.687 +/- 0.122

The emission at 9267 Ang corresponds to Mg II 2798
